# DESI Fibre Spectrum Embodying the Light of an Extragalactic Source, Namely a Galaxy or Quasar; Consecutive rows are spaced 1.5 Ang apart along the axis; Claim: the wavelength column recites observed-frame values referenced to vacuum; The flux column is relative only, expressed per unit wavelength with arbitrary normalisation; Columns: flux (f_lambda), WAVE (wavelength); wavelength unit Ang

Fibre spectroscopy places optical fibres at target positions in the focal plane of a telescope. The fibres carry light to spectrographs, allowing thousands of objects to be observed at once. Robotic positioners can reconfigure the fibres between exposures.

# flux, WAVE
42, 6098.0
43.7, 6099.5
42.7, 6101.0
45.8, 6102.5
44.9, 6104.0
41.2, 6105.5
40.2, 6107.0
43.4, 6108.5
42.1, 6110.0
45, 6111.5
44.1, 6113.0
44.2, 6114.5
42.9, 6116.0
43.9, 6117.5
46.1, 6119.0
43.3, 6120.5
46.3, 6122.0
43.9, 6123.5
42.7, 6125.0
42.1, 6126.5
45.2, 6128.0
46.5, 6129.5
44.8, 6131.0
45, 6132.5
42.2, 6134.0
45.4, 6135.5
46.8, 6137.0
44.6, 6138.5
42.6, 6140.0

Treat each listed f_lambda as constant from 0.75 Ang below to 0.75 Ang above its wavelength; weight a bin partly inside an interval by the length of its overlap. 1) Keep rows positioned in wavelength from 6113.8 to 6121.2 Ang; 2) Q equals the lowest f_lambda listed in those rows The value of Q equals 42.9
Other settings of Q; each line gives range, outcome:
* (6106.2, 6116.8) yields 40.2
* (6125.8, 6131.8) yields 42.1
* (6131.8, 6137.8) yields 42.2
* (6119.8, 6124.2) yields 43.3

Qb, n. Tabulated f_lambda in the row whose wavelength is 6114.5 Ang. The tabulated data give 44.2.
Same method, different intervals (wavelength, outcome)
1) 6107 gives 40.2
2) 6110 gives 42.1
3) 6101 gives 42.7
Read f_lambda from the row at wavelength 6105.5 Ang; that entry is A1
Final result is 41.2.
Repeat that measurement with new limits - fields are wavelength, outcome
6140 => 42.6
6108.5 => 43.4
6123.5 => 43.9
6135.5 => 45.4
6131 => 44.8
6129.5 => 46.5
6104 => 44.9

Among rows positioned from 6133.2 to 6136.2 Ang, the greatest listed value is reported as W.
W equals 45.4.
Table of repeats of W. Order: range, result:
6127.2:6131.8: 46.5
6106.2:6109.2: 43.4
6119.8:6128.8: 46.3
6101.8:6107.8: 45.8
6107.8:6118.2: 45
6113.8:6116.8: 44.2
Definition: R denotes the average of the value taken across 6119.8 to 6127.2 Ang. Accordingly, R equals 43.7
